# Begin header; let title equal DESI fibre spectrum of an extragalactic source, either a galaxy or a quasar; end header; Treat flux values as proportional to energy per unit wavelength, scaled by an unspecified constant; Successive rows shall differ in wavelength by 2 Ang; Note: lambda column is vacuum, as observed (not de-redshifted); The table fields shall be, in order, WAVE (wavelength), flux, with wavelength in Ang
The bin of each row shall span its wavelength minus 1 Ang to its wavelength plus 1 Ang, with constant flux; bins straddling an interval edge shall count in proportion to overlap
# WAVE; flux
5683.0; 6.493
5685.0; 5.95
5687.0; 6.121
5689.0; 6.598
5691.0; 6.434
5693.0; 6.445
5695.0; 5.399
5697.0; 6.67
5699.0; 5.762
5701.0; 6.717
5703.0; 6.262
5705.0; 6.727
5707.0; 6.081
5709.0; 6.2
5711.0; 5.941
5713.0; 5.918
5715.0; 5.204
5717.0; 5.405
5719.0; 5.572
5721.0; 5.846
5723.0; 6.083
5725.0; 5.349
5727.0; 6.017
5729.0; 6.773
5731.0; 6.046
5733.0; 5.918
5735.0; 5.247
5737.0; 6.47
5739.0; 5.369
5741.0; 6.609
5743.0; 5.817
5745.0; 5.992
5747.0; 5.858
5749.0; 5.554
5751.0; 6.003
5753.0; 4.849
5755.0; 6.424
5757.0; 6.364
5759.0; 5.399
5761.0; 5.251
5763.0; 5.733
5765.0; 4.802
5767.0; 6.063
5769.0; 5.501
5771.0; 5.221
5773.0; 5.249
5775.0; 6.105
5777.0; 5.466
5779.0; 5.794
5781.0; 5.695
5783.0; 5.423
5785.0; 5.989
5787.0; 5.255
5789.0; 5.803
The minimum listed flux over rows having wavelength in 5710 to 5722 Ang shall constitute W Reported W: 5.204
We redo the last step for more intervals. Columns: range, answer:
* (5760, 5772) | 4.802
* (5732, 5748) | 5.247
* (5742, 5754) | 4.849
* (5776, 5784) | 5.423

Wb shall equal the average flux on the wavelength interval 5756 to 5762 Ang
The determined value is 5.67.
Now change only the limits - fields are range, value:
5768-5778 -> 5.51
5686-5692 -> 6.38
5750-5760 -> 5.81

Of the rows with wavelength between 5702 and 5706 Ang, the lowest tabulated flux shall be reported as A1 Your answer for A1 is 6.262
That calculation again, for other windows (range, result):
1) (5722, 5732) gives 5.349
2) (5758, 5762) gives 5.251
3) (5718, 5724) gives 5.572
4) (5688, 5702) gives 5.399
